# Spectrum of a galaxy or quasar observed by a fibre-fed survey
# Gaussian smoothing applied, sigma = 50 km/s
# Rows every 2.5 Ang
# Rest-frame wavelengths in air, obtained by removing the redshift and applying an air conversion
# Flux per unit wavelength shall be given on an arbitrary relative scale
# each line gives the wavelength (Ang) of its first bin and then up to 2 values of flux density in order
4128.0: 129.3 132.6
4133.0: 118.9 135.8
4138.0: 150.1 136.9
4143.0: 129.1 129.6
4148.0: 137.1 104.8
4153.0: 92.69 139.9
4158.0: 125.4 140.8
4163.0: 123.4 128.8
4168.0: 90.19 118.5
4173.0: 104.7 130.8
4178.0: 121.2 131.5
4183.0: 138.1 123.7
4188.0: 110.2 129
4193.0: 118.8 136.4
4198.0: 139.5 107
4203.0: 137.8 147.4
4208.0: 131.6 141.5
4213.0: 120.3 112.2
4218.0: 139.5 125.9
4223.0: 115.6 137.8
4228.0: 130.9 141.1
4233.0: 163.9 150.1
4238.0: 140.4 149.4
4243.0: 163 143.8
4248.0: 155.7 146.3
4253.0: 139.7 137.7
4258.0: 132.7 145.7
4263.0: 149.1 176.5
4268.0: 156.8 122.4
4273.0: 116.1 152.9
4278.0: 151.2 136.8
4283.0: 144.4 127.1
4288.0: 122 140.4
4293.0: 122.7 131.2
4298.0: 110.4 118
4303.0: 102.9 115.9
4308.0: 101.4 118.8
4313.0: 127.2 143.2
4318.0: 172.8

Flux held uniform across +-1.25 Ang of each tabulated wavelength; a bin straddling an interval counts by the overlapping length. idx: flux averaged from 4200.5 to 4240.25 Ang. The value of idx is 135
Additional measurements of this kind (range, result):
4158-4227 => 126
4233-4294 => 143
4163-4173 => 113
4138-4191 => 124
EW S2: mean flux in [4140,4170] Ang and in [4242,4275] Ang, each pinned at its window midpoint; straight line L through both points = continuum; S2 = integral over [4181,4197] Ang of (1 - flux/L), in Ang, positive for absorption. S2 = 0.4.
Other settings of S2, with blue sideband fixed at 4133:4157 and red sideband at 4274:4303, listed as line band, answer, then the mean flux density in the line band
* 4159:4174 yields 1.20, 118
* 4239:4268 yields -4.24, 149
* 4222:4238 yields -1.30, 140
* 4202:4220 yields -0.44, 133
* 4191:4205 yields 0.01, 129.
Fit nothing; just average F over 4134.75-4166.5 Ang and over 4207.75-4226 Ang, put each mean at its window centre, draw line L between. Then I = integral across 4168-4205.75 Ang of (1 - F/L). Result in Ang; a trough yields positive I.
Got 1.0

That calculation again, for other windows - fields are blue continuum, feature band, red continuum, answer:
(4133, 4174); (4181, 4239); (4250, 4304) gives -1.17 Ang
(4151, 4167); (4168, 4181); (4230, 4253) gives 1.11 Ang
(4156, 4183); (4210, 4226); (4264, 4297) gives 0.39 Ang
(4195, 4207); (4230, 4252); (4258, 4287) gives -1.89 Ang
